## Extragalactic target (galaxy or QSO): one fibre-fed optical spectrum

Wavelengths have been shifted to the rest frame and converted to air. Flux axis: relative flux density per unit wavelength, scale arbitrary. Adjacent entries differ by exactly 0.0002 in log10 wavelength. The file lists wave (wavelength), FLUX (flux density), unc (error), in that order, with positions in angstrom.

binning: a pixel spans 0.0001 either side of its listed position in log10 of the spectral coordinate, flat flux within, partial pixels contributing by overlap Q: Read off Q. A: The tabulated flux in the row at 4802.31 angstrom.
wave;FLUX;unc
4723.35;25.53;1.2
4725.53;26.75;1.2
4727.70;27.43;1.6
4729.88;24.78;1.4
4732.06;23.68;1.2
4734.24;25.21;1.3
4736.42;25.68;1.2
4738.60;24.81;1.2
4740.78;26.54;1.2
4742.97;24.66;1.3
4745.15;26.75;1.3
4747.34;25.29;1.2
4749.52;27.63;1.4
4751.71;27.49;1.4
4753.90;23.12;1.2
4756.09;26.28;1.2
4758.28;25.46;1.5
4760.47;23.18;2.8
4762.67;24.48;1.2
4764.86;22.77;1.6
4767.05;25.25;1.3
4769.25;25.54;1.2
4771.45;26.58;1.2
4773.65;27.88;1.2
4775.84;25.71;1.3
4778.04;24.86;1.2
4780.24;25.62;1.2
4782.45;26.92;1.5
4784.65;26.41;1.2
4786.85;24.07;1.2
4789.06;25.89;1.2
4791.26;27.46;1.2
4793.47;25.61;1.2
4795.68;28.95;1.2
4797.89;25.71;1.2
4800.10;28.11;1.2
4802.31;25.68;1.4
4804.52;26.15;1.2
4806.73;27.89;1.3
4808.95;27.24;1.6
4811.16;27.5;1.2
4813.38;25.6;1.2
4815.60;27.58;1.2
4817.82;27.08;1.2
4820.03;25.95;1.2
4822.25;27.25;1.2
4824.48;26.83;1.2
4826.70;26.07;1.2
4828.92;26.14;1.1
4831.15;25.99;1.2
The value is 25.68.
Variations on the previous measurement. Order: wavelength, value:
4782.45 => 26.92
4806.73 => 27.89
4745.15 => 26.75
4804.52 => 26.15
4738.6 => 24.81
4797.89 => 25.71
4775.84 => 25.71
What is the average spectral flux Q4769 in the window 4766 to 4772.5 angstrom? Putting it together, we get 25.8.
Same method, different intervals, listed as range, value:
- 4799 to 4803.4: 26.9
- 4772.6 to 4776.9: 26.8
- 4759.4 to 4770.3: 24.2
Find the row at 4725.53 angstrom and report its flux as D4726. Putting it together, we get 26.75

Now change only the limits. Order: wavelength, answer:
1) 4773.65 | 27.88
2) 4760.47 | 23.18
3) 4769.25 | 25.54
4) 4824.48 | 26.83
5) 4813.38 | 25.6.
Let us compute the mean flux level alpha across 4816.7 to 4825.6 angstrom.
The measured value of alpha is 26.8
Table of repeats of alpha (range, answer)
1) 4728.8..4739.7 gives 24.8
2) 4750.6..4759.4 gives 25.6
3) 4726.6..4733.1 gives 25.3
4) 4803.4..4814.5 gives 26.9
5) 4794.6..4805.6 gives 26.9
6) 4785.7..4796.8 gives 26.4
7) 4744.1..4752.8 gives 26.8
